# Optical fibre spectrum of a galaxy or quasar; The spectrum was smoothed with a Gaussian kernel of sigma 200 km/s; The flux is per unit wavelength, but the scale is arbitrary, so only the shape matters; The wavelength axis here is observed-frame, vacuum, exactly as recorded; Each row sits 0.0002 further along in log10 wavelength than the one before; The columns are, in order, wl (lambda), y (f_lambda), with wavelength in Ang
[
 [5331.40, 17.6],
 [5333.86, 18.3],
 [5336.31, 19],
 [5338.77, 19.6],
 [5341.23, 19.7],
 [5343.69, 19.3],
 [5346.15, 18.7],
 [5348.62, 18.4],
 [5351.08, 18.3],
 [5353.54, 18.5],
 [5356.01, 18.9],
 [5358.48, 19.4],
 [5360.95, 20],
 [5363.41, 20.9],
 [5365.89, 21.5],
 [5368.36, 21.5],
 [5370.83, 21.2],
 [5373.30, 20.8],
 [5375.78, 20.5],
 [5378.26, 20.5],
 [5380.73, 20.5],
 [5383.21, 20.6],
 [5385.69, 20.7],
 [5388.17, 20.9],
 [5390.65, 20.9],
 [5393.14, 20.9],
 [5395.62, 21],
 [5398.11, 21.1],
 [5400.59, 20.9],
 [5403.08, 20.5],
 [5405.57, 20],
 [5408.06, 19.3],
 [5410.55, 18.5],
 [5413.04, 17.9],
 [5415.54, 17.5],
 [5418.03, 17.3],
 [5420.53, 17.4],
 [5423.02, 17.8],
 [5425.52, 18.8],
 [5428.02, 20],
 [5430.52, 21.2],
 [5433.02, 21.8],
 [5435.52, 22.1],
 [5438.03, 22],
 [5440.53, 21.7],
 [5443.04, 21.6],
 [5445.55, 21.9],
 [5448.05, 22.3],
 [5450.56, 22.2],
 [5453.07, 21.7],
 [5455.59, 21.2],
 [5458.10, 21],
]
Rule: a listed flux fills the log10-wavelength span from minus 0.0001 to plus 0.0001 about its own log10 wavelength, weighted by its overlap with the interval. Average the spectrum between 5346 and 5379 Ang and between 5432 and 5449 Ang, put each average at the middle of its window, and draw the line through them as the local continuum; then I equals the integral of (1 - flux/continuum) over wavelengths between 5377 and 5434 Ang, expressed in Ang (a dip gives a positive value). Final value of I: 3.3 Ang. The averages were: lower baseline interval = 20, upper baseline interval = 21.9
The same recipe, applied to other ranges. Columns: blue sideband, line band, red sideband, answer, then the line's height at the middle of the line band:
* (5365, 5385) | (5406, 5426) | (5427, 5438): 2.9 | 21.2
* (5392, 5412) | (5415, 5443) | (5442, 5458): 1.6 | 21.1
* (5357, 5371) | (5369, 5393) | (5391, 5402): 0.1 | 20.8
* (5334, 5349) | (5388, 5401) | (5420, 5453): -0.5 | 20.1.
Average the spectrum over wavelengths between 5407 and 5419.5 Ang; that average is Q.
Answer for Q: 18.1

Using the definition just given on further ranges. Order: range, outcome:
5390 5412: 20.3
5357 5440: 20.2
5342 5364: 19.1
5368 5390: 20.8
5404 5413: 19.1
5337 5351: 19.1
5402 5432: 18.9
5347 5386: 20.1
